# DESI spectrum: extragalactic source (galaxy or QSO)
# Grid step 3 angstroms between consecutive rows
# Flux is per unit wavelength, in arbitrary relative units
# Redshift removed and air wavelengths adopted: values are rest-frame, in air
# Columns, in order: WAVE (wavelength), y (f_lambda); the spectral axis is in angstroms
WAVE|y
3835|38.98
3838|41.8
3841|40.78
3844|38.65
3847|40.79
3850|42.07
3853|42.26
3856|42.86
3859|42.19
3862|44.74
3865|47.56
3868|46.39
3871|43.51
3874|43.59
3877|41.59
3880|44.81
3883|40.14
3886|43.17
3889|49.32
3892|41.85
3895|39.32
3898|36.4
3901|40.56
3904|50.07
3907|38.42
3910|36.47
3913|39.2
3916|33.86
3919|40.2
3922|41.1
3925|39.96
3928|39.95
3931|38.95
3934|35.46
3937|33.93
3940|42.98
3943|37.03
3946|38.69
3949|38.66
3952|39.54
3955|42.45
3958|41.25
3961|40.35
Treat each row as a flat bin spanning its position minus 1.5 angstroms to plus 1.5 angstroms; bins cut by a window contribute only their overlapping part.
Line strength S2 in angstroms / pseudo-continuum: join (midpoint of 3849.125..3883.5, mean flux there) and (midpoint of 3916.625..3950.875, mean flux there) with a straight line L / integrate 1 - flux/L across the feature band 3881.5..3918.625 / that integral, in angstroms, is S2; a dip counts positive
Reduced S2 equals 0.4 angstroms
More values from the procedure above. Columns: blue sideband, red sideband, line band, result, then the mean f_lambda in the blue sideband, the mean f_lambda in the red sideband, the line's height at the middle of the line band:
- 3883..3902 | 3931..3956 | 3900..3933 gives 0.33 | 41.7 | 38.5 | 40.2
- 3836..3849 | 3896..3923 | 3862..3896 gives -3.29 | 40.5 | 39.6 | 40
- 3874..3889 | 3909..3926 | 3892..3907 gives -0.17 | 43.2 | 38.5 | 40.9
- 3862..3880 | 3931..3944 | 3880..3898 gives 0.12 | 44.6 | 37.5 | 42.7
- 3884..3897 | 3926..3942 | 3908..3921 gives 0.89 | 43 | 38.3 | 40.4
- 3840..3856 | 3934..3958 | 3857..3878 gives -1.85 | 41.1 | 39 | 40.7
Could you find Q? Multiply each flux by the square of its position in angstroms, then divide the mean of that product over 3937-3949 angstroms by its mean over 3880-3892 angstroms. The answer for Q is 0.91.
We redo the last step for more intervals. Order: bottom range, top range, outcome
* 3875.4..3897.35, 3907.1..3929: 0.92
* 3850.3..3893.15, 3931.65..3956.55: 0.91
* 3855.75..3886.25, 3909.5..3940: 0.90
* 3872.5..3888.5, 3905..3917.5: 0.88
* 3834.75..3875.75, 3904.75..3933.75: 0.94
